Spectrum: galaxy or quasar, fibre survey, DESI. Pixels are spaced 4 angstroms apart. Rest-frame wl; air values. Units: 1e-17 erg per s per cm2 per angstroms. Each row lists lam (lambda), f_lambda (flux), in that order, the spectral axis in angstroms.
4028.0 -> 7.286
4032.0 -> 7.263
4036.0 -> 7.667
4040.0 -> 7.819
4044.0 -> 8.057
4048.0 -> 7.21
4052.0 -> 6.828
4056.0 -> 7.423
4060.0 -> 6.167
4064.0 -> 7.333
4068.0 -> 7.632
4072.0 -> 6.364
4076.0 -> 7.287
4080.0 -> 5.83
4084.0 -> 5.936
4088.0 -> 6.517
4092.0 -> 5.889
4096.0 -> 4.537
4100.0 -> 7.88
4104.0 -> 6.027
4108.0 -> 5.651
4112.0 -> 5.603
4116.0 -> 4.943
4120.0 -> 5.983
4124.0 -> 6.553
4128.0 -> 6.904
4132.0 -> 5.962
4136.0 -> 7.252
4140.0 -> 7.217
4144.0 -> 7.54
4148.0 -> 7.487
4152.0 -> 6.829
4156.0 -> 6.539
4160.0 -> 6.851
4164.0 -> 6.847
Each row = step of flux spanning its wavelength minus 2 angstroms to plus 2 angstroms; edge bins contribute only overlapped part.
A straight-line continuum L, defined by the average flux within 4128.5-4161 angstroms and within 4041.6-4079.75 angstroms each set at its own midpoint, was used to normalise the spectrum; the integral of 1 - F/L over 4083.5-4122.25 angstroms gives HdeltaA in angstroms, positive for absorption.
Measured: 6.21 angstroms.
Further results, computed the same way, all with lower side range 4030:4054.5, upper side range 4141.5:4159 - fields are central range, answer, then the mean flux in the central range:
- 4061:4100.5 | 4.7 angstroms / 6.46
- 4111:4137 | 3.7 angstroms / 6.15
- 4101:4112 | 1.9 angstroms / 5.98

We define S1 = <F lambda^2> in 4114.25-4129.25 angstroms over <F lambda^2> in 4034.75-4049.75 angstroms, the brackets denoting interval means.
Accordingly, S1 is 0.82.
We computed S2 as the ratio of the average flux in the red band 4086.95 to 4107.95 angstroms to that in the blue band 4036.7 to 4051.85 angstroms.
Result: 0.8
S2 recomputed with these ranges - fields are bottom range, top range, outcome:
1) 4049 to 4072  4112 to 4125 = 0.82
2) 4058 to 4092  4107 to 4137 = 0.92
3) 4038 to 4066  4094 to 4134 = 0.83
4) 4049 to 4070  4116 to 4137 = 0.90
